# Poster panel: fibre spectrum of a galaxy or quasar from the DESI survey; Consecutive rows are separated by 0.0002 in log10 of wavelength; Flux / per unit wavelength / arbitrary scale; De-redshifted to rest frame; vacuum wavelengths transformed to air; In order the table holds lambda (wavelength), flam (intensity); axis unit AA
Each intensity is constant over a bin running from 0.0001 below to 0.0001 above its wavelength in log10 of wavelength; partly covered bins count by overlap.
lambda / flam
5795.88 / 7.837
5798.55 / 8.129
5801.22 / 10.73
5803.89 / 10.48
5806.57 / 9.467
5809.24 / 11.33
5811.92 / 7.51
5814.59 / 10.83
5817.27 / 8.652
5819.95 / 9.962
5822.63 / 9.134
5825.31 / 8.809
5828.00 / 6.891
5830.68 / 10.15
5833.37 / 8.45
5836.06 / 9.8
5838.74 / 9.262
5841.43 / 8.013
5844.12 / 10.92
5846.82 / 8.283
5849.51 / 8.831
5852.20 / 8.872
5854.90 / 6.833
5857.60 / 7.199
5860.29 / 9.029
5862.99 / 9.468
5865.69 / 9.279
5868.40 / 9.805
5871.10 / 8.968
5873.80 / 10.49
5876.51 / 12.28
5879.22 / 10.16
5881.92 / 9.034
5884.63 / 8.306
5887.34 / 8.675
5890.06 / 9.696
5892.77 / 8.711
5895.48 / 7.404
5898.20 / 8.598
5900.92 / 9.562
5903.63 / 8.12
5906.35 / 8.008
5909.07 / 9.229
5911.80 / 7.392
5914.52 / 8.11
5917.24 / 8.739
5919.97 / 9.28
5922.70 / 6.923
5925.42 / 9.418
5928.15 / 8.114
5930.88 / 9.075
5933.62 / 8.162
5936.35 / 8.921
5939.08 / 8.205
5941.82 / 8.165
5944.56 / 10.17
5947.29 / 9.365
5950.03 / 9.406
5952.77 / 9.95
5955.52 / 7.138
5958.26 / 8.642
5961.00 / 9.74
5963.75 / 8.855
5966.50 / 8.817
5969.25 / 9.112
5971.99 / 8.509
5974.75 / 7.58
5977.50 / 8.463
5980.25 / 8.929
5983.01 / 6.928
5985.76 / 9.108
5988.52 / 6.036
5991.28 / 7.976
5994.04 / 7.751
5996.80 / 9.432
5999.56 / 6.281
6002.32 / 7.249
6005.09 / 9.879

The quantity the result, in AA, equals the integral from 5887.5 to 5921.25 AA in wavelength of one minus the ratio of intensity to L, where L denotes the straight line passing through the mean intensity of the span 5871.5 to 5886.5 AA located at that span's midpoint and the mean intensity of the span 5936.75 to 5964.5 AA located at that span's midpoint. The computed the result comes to 3.6 AA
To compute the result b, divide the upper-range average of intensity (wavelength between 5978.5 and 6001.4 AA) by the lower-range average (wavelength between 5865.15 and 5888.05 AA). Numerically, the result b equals 0.80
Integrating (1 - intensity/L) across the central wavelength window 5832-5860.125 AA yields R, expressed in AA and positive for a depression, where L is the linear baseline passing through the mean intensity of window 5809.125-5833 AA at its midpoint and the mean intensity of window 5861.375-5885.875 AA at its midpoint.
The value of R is 2.2 AA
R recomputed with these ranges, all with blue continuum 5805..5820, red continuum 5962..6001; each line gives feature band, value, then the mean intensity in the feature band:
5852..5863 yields 1.4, 8.07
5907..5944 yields 0.7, 8.47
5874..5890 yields -1.3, 9.74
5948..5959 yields -0.6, 8.82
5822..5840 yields 1.0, 8.92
